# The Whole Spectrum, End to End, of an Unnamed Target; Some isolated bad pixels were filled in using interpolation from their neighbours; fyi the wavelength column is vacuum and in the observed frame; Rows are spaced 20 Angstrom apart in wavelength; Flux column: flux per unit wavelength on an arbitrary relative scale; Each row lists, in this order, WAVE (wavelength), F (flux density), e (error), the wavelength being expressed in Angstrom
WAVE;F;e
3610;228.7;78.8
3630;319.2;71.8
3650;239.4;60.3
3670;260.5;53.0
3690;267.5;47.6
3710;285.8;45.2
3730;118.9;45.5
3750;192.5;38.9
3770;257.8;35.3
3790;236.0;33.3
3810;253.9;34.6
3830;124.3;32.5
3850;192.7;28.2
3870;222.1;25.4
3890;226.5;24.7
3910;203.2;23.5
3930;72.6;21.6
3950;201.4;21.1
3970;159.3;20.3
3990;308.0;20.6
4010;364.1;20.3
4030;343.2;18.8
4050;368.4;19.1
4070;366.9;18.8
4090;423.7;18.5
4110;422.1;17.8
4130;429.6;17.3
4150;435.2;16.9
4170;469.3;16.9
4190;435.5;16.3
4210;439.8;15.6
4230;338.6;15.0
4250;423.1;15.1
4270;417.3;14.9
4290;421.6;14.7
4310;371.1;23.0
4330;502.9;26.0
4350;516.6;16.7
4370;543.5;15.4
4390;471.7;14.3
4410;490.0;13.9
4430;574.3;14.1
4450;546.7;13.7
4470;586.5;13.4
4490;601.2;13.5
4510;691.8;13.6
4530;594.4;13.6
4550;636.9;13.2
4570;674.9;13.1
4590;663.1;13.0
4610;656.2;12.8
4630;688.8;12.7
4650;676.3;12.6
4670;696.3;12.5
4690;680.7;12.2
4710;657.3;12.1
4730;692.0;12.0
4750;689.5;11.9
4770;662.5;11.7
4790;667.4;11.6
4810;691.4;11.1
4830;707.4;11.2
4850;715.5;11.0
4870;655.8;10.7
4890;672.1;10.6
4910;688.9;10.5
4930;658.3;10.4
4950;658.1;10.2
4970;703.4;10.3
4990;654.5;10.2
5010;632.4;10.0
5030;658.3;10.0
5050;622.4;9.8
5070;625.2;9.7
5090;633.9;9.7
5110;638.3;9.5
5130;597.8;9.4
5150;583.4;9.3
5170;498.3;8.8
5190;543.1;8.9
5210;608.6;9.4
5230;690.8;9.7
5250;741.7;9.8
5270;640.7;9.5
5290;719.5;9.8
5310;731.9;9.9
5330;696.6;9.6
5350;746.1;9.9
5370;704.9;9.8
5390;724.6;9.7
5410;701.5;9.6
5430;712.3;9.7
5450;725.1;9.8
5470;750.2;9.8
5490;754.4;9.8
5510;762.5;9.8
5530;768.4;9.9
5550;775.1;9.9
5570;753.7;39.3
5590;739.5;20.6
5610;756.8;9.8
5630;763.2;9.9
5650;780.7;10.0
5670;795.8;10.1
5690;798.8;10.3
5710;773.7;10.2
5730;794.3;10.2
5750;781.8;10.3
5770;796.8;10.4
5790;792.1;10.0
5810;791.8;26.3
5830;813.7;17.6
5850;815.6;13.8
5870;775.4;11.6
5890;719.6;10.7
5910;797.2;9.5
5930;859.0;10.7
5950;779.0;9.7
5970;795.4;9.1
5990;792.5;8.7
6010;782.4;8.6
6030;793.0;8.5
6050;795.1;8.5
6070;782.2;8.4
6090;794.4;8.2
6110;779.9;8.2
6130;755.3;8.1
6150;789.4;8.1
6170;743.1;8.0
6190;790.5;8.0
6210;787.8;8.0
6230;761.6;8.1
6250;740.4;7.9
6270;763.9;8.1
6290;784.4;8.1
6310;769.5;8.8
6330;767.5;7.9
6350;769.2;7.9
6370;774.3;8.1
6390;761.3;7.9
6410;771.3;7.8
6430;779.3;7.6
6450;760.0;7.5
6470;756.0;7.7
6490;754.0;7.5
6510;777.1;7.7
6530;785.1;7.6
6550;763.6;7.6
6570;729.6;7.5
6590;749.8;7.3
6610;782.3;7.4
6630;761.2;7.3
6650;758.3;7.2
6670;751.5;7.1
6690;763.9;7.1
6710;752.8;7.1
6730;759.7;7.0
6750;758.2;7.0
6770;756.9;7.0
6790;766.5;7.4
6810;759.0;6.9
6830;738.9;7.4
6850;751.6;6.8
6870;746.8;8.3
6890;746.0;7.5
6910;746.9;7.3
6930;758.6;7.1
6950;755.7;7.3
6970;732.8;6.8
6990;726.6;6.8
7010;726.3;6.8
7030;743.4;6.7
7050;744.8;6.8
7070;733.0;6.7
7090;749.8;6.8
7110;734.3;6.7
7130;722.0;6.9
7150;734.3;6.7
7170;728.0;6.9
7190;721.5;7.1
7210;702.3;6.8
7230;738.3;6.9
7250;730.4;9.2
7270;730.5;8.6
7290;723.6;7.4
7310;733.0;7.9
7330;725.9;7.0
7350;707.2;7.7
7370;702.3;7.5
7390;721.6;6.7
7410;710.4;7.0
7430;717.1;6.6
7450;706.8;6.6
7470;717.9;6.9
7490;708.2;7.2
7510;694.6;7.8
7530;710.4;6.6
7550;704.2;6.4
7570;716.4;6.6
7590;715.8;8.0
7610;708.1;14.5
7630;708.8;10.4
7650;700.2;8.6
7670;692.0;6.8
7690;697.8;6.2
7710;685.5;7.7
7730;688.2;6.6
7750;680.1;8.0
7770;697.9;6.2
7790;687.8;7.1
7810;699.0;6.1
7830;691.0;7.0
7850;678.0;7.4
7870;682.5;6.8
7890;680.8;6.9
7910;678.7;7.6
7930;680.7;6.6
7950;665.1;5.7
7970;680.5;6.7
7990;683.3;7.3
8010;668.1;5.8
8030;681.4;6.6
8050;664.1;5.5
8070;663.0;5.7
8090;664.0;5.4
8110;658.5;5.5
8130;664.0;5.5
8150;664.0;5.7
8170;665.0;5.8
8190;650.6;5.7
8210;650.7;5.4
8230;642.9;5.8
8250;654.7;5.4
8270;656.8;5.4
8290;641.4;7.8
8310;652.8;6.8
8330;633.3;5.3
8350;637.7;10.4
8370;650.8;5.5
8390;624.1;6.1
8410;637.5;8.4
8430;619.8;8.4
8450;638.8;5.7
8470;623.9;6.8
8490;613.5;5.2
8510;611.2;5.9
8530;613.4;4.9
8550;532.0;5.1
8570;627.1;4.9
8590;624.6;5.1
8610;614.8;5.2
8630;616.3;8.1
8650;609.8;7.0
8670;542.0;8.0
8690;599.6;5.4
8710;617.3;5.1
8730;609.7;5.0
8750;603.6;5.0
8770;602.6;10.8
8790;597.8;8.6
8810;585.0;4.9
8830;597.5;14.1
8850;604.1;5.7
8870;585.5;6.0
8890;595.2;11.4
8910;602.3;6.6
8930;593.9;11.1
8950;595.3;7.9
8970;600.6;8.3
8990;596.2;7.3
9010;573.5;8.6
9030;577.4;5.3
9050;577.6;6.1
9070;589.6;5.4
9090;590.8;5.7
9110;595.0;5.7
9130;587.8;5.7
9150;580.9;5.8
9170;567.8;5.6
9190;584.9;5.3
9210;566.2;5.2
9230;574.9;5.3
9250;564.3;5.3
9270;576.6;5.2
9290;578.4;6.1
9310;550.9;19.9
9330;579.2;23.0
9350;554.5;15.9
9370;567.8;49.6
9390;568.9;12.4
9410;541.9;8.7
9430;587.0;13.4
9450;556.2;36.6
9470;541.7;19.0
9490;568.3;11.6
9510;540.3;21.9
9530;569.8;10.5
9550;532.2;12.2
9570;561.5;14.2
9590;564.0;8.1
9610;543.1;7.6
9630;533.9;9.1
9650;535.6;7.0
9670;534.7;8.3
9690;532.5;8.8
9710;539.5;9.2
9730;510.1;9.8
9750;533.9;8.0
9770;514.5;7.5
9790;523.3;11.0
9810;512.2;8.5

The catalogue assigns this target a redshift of 0.000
